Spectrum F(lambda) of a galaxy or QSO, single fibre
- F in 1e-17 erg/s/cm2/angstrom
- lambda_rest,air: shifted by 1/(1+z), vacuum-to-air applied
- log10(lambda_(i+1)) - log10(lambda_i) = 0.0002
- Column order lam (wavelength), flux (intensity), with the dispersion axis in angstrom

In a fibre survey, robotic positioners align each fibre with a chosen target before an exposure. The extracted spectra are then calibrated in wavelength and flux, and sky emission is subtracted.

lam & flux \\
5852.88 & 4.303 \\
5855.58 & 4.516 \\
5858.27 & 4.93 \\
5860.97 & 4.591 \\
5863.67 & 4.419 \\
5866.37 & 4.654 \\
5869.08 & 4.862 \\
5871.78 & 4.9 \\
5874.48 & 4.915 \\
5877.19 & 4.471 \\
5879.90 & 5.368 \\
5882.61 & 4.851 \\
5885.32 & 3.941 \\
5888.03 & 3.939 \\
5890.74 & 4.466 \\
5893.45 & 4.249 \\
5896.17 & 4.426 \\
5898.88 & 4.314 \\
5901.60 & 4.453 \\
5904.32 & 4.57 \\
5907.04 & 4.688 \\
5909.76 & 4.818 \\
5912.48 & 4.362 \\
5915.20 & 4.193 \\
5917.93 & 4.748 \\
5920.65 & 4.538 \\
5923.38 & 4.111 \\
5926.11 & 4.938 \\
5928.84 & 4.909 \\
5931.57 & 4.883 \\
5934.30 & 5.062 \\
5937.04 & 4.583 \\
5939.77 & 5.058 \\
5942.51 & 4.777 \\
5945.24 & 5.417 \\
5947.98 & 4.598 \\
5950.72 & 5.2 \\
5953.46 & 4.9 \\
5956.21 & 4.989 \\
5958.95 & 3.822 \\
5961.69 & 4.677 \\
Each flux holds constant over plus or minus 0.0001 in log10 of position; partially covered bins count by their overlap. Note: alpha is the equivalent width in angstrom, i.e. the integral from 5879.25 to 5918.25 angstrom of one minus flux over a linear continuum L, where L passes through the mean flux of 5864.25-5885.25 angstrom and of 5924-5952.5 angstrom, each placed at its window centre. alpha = 3.0 angstrom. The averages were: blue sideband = 4.79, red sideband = 4.92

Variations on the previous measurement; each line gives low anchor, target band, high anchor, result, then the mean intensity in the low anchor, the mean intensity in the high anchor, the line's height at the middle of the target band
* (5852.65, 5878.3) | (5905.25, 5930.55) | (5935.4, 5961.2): 0.9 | 4.67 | 4.81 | 4.76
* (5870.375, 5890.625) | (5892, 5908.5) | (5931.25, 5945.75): 1.0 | 4.62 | 4.94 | 4.73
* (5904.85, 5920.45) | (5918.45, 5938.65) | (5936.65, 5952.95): 0.2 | 4.56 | 4.96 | 4.76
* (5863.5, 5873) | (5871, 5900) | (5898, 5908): 0.6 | 4.74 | 4.51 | 4.62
